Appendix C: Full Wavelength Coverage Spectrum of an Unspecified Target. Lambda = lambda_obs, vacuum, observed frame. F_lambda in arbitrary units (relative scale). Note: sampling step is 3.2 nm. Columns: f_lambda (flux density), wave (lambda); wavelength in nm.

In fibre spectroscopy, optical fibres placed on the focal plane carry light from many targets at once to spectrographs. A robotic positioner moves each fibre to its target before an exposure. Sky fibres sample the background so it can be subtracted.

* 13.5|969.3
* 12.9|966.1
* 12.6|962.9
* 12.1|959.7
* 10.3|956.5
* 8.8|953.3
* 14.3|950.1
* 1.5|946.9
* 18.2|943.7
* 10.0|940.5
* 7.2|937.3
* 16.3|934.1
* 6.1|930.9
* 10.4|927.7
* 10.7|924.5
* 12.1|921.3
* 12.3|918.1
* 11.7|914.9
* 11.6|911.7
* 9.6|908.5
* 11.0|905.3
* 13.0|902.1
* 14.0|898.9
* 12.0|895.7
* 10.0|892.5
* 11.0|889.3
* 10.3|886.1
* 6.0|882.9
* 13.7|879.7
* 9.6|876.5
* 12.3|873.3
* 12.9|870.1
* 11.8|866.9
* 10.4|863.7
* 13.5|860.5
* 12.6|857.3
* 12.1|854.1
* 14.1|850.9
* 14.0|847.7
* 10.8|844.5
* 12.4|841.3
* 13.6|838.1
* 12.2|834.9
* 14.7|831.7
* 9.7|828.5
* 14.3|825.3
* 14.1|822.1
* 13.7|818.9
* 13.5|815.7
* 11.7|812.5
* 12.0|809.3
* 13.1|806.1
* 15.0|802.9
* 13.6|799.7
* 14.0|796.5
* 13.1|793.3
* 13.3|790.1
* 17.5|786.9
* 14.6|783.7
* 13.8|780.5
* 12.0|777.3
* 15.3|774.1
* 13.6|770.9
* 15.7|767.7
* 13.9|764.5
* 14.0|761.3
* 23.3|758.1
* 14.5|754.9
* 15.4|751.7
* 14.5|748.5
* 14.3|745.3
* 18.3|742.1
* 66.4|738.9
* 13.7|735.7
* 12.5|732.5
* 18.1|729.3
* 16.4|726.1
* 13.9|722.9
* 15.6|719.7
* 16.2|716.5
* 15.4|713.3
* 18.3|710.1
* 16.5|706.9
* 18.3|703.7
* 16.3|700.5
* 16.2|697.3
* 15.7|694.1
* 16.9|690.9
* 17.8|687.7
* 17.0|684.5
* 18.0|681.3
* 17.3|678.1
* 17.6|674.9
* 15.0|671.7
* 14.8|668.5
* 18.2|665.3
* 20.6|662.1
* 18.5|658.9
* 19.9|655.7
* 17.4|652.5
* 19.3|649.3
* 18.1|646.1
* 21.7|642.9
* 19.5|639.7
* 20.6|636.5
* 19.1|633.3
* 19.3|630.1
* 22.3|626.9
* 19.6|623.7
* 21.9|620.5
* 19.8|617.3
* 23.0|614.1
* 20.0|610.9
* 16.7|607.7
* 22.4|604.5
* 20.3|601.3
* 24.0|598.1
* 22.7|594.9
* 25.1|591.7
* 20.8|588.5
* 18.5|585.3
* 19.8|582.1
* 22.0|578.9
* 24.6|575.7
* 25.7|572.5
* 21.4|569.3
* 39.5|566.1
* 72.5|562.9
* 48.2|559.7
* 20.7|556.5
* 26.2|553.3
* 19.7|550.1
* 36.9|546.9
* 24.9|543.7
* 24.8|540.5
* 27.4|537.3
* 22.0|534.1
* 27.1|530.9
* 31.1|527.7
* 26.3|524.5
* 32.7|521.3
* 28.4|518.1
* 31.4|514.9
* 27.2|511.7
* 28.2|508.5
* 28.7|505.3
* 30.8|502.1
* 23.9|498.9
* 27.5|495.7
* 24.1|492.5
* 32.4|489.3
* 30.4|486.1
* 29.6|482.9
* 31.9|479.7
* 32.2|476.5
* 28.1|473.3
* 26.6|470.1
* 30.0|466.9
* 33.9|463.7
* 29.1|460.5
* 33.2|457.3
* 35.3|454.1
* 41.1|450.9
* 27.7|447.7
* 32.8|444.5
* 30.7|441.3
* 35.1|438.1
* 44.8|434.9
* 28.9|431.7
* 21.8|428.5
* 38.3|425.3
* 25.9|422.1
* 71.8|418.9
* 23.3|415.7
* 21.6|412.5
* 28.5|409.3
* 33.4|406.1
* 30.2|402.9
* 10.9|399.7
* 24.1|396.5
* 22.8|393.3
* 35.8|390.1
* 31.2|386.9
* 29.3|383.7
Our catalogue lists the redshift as 0.127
